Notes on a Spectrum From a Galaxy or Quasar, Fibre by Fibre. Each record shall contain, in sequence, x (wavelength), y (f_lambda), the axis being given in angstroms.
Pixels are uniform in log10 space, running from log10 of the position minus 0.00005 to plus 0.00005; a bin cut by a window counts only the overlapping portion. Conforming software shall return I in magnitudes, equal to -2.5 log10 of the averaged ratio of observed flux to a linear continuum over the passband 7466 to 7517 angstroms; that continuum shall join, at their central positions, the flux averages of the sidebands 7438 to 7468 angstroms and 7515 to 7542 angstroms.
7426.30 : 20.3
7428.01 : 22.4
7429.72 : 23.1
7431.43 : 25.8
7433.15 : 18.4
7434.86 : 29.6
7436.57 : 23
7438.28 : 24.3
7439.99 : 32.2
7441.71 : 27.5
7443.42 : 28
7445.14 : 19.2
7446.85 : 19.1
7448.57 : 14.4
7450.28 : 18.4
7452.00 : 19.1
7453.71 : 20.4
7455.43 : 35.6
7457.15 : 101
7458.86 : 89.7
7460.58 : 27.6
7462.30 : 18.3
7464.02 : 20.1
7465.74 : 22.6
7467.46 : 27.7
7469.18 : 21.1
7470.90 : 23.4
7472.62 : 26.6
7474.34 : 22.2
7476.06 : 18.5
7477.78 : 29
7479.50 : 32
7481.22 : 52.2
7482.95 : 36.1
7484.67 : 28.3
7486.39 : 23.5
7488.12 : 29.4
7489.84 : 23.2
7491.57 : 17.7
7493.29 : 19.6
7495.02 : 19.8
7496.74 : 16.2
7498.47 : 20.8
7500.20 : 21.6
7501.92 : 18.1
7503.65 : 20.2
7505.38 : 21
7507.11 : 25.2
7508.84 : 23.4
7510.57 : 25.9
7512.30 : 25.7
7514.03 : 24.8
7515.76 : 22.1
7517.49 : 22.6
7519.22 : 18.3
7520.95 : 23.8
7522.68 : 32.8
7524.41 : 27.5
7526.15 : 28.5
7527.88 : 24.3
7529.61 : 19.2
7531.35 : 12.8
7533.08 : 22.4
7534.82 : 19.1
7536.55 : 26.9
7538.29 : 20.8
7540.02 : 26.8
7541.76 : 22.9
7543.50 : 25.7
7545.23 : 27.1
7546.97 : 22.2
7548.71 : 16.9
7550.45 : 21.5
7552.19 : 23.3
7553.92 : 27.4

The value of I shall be 0.11 mag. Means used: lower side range 31.6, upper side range 23.2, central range 24.6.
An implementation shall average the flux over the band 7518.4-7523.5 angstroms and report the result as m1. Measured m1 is 25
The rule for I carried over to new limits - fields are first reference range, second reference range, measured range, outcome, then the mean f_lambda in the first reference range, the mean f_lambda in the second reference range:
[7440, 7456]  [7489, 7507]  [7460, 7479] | -0.094 mag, 22.7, 20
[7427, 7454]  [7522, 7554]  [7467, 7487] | -0.229 mag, 22.8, 23.4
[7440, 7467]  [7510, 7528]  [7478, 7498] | 0.060 mag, 32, 25.1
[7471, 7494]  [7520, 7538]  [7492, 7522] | 0.168 mag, 27.5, 23.6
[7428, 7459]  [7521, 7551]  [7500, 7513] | 0.128 mag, 30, 23.4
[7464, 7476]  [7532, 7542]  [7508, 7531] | -0.057 mag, 23.3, 22.9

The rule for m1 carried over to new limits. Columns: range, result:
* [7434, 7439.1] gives 25.7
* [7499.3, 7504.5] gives 20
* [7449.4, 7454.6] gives 19.4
